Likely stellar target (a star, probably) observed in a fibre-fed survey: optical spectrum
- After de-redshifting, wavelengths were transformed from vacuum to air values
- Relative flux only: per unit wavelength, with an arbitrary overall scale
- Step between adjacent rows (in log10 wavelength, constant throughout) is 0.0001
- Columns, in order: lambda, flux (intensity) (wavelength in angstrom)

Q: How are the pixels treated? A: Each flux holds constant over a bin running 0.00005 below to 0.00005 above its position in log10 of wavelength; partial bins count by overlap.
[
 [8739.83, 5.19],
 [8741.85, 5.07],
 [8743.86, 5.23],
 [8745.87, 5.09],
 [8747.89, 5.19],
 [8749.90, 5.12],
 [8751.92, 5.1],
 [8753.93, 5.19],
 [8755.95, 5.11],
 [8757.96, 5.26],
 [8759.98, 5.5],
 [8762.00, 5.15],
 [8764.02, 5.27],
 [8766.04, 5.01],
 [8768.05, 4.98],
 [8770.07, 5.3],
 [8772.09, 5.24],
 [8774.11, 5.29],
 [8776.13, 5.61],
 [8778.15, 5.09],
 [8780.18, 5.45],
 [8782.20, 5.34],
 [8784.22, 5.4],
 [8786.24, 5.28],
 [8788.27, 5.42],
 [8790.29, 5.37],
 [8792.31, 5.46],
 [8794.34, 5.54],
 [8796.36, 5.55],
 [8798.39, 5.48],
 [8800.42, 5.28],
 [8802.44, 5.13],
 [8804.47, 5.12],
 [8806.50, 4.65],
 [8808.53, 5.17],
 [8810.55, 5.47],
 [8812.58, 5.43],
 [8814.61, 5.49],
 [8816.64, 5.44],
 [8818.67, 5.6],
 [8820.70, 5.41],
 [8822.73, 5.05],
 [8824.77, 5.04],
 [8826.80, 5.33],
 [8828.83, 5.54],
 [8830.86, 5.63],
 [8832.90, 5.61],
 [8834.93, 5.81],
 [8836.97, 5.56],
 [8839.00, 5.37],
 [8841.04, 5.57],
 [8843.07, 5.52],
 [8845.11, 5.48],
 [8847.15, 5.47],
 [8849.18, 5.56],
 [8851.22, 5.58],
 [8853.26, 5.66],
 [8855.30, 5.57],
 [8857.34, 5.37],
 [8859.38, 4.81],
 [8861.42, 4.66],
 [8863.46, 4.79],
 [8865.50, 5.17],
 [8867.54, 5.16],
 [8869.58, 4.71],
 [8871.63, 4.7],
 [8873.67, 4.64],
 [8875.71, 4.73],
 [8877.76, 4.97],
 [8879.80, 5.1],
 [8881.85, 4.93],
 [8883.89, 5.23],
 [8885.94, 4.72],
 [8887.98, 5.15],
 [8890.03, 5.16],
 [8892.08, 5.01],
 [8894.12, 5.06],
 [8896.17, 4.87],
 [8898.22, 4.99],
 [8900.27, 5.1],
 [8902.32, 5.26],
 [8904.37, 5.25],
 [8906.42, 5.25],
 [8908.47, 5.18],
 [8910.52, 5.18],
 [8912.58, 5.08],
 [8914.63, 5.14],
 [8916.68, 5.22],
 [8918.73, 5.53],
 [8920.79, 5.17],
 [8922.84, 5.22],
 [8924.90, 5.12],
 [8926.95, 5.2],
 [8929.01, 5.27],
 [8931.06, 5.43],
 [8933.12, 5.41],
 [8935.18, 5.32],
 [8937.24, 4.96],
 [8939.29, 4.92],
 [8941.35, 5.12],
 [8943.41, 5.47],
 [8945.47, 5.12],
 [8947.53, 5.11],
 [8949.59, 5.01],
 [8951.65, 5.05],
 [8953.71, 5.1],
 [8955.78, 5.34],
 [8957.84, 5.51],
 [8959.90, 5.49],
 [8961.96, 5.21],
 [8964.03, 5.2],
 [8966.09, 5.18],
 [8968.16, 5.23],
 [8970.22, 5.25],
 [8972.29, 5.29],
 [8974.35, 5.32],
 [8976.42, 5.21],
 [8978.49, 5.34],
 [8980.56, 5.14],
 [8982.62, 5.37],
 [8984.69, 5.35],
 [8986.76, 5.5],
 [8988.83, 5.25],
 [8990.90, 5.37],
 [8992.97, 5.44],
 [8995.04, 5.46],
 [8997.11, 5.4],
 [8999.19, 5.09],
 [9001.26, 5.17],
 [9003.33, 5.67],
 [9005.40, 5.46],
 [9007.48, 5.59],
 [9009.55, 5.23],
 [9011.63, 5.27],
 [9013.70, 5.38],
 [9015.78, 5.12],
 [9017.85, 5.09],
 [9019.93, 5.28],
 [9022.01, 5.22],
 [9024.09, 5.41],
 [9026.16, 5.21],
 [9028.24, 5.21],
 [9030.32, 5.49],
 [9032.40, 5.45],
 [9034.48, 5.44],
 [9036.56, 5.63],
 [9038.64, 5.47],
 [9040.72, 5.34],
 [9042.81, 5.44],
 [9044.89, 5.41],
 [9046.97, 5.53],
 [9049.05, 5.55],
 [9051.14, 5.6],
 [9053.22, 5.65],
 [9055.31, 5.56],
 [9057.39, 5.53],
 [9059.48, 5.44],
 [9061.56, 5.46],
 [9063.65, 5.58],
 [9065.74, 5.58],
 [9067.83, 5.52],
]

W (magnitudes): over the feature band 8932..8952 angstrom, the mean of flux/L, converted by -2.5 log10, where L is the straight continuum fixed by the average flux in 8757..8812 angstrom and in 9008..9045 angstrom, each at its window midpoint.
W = 0.04 mag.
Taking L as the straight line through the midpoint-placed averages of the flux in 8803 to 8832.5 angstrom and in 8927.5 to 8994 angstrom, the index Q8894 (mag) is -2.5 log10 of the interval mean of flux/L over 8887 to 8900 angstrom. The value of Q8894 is 0.05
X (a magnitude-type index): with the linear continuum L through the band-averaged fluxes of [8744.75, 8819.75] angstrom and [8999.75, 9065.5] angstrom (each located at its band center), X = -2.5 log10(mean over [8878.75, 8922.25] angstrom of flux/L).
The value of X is 0.05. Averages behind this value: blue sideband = 5.29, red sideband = 5.42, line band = 5.12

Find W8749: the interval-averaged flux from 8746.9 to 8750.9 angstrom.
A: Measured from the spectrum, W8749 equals 5.16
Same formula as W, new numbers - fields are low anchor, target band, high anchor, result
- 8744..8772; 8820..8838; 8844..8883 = -0.06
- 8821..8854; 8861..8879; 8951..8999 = 0.13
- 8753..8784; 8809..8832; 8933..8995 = -0.03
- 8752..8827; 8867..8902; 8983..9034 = 0.07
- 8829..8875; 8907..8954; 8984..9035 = 0.03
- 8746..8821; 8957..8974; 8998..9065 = 0.02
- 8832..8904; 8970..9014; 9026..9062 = 0.01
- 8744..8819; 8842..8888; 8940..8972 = 0.03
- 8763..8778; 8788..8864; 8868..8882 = -0.07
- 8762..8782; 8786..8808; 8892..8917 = -0.01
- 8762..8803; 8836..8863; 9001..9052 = -0.01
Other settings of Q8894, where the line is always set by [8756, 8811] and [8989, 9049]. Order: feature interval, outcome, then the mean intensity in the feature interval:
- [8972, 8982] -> 0.02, 5.27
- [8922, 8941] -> 0.03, 5.2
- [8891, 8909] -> 0.05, 5.11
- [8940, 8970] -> 0.03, 5.22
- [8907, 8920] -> 0.02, 5.22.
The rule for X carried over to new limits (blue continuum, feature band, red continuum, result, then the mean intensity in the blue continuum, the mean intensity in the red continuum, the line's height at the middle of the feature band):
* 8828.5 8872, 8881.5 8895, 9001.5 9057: 0.064 mag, 5.34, 5.41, 5.35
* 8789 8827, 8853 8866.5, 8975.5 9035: 0.042 mag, 5.32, 5.33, 5.32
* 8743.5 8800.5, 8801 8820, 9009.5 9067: 0.005 mag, 5.29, 5.42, 5.31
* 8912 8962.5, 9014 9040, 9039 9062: 0.022 mag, 5.22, 5.5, 5.44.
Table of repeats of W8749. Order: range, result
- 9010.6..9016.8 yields 5.26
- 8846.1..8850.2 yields 5.52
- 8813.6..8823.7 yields 5.4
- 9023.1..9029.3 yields 5.28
